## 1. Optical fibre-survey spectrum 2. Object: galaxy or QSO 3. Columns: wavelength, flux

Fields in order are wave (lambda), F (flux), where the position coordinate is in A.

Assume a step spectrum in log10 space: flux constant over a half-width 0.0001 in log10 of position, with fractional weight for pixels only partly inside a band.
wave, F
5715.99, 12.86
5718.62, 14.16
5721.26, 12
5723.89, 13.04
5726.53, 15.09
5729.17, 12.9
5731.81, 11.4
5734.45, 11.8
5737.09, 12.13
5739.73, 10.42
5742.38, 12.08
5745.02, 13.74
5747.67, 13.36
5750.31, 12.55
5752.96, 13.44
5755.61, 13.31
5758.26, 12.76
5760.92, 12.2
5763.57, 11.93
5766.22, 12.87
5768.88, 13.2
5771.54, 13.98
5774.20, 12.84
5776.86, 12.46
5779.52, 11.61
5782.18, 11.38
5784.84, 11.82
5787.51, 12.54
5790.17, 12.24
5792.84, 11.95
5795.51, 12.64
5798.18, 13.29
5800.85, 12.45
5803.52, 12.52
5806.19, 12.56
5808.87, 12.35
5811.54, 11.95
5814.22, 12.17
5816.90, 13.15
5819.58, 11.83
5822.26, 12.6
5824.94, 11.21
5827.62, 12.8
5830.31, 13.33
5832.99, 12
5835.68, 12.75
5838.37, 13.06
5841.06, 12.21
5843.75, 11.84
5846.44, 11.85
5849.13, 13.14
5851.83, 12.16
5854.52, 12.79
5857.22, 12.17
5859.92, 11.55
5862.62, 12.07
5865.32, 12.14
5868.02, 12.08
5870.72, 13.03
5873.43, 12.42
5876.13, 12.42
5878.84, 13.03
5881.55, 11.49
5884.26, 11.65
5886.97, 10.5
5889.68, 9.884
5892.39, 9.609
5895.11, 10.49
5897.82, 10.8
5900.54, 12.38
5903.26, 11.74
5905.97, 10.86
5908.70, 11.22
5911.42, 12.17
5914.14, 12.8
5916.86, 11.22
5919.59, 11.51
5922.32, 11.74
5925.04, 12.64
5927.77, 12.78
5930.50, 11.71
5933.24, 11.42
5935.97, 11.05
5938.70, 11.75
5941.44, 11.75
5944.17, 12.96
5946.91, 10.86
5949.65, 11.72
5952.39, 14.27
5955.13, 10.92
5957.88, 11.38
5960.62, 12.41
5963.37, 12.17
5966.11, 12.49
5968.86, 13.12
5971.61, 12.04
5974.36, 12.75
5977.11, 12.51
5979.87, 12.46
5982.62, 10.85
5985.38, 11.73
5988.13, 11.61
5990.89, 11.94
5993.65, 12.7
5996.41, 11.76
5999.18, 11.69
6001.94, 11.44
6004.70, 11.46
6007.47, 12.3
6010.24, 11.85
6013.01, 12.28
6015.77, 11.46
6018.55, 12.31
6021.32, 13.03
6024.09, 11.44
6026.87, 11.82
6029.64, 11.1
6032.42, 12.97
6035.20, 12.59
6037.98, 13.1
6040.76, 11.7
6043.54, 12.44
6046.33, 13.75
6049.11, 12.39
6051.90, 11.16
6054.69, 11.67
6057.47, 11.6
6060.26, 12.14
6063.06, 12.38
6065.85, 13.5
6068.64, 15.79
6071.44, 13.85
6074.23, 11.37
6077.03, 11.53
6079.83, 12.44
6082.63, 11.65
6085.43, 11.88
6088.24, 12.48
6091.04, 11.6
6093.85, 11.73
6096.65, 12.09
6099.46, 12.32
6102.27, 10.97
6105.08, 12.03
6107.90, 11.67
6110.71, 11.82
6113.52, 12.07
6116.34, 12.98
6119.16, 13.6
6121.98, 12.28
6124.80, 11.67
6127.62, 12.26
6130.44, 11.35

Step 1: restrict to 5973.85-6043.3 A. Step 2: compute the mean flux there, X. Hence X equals 12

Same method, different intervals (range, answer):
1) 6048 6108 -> 12.2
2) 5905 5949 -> 11.8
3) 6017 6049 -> 12.4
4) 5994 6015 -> 11.9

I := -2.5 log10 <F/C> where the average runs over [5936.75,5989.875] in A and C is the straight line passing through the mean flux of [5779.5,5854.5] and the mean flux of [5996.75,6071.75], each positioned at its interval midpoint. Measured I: 0.02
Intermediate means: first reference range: 12.4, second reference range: 12.3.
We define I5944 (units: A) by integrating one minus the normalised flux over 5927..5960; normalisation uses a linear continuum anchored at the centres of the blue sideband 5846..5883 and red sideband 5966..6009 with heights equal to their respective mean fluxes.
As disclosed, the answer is 0.71 A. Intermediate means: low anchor 12.3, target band 11.9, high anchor 12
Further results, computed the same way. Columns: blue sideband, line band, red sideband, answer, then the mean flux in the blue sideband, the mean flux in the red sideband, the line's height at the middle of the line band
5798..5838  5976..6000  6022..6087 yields 0.9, 12.5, 12.4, 12.4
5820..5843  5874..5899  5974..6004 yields 2.3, 12.5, 11.9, 12.3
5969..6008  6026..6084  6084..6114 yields -2.5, 12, 11.9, 11.9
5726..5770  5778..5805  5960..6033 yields 0.6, 12.6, 12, 12.5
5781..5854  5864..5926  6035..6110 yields 3.5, 12.4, 12.3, 12.3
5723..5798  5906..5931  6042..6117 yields 1.0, 12.6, 12.3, 12.4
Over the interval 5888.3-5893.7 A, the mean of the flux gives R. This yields 9.76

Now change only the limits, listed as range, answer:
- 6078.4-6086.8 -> 12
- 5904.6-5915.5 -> 11.8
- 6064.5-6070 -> 14.7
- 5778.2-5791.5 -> 11.9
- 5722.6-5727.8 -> 14.1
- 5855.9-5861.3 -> 11.9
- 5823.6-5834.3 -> 12.3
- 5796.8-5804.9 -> 12.8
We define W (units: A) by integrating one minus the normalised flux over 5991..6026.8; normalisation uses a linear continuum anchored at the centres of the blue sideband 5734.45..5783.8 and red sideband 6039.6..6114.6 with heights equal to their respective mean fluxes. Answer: 0.94 A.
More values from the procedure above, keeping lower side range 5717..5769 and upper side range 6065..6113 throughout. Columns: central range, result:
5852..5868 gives 0.5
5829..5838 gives -0.1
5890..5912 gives 2.5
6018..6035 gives 0.3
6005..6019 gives 0.4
